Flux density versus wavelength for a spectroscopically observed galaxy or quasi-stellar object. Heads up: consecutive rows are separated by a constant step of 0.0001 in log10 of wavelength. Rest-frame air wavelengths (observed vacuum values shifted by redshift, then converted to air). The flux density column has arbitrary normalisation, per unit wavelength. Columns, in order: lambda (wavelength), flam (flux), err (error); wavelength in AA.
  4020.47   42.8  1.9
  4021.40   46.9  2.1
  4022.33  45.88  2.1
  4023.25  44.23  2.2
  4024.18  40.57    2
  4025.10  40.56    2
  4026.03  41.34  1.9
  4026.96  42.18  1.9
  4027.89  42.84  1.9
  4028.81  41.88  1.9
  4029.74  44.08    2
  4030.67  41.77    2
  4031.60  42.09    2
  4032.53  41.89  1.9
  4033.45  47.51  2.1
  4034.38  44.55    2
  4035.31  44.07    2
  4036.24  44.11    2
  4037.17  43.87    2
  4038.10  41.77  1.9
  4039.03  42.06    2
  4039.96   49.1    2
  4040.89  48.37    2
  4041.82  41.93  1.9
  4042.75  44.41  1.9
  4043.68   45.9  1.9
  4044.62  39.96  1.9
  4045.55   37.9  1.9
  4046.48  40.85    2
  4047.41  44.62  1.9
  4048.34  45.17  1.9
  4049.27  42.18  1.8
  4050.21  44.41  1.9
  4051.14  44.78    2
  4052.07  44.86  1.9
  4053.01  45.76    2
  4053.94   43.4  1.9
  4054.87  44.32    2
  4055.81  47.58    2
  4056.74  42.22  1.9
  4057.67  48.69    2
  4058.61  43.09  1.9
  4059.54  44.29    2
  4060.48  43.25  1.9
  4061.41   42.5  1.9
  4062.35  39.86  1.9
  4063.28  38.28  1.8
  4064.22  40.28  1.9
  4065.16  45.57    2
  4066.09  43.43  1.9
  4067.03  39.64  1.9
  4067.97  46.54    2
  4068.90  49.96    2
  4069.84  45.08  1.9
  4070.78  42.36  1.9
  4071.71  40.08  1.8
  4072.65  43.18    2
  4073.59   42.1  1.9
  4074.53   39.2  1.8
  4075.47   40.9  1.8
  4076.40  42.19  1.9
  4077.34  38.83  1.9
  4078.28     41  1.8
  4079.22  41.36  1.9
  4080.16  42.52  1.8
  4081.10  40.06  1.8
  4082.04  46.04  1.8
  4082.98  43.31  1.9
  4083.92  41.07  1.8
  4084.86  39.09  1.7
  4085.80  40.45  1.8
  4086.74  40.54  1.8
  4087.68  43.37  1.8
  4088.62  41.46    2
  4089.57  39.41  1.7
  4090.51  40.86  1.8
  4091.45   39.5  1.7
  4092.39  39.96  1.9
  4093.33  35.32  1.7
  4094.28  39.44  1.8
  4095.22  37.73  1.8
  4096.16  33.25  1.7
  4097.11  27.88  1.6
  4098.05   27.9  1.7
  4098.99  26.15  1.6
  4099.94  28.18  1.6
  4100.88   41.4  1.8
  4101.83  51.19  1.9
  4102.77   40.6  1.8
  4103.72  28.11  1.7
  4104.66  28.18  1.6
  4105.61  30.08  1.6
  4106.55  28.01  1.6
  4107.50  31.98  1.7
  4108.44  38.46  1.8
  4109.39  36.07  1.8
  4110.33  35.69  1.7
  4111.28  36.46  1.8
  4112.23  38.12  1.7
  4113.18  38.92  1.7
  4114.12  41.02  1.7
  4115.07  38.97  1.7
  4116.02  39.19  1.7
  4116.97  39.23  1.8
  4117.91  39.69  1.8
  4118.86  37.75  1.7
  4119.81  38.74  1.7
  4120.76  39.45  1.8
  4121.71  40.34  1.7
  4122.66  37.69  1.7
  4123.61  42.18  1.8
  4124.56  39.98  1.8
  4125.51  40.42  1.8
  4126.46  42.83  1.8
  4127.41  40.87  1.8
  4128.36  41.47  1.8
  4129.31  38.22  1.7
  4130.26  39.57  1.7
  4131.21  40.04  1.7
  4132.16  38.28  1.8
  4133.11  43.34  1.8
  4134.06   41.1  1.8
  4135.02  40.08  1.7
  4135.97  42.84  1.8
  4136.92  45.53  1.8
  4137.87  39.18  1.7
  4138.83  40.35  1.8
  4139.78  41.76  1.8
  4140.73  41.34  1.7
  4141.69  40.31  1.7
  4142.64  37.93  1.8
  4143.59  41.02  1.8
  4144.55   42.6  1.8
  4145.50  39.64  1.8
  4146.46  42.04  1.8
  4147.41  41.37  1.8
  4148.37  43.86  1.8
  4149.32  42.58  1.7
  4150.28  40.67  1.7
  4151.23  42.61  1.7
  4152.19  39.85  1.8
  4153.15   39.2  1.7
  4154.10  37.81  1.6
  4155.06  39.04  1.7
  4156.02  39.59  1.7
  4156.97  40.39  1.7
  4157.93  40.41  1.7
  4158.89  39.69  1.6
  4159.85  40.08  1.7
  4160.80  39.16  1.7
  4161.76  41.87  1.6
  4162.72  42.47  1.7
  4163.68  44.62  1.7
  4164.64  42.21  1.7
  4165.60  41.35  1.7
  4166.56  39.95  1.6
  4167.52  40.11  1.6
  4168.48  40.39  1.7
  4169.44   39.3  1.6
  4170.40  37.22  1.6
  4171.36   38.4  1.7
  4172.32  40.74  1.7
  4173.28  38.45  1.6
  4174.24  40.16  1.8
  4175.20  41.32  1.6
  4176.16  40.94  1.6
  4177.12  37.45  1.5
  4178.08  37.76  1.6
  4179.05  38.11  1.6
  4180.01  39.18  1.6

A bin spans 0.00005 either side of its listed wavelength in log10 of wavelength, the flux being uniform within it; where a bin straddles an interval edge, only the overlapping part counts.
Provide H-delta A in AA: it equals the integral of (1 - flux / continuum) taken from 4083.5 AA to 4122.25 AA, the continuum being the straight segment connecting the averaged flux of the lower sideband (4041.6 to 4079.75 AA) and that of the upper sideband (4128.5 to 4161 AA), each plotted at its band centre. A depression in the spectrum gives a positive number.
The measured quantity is 4.4 AA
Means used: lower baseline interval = 43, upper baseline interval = 40.7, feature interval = 37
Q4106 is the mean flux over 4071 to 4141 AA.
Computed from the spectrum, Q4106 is 38.9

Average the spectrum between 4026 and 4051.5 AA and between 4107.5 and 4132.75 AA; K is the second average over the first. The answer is 0.9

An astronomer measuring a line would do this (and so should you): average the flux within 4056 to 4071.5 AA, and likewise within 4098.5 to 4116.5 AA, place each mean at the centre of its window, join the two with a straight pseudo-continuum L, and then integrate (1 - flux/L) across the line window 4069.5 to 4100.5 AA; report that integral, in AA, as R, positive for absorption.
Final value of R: 0.5 AA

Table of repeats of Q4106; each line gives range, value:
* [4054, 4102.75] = 40.8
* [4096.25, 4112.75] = 33.8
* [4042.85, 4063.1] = 43.5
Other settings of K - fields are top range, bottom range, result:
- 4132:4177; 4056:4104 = 1.01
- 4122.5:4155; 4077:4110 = 1.09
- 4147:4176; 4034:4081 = 0.94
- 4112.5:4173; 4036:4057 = 0.92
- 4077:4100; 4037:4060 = 0.87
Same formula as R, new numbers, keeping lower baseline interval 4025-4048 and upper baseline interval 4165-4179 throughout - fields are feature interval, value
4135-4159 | -0.40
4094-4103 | 1.38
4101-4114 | 1.72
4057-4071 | -0.34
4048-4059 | -0.50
